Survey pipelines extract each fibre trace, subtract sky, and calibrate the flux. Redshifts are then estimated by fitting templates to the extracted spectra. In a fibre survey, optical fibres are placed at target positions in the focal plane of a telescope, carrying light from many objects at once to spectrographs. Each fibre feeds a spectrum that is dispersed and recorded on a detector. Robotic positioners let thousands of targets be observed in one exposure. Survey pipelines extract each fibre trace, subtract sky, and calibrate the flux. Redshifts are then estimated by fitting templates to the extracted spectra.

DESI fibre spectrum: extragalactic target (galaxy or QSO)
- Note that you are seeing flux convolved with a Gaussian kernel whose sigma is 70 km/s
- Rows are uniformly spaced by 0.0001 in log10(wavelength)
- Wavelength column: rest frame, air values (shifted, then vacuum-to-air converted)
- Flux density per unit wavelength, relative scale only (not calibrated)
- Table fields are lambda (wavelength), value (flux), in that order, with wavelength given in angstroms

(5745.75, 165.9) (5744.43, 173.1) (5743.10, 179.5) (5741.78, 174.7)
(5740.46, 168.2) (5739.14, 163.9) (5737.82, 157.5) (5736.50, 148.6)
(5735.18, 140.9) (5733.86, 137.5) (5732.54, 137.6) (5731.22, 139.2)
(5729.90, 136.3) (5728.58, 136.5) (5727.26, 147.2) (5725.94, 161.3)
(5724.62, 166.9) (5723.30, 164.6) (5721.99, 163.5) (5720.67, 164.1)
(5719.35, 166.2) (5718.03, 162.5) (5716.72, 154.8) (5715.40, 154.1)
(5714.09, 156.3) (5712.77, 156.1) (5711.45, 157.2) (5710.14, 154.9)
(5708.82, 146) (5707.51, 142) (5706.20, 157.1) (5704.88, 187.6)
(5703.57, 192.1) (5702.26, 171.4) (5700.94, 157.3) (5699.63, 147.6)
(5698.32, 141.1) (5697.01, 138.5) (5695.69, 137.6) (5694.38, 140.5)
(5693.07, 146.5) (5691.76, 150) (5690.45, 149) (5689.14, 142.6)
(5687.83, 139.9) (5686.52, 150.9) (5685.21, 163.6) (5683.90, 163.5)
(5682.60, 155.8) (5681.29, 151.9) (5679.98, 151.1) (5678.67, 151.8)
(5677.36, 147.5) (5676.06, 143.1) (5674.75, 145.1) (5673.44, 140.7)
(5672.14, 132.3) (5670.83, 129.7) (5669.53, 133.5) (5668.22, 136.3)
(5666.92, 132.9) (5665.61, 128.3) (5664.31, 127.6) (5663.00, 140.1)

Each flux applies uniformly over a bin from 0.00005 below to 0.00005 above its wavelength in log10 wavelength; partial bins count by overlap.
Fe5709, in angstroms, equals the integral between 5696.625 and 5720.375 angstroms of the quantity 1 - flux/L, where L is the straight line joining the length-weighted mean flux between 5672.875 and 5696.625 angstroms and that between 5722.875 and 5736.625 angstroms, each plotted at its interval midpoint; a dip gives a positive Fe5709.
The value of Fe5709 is -1.8 angstroms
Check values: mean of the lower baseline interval 148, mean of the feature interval 158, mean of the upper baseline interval 147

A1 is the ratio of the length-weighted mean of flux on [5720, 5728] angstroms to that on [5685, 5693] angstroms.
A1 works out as 1.09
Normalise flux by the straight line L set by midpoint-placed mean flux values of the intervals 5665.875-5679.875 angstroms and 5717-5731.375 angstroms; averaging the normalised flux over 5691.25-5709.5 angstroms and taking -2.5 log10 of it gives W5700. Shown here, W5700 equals -0.04 mag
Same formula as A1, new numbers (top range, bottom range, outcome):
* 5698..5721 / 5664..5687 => 1.11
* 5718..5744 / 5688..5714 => 1.02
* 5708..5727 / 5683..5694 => 1.05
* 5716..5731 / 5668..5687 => 1.06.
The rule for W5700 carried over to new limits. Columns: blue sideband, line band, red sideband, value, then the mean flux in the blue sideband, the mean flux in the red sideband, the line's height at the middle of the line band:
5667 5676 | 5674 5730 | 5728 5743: -0.08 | 137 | 150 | 143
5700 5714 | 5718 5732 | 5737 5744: 0.07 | 162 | 168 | 165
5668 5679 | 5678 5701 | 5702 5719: 0.00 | 140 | 161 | 149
